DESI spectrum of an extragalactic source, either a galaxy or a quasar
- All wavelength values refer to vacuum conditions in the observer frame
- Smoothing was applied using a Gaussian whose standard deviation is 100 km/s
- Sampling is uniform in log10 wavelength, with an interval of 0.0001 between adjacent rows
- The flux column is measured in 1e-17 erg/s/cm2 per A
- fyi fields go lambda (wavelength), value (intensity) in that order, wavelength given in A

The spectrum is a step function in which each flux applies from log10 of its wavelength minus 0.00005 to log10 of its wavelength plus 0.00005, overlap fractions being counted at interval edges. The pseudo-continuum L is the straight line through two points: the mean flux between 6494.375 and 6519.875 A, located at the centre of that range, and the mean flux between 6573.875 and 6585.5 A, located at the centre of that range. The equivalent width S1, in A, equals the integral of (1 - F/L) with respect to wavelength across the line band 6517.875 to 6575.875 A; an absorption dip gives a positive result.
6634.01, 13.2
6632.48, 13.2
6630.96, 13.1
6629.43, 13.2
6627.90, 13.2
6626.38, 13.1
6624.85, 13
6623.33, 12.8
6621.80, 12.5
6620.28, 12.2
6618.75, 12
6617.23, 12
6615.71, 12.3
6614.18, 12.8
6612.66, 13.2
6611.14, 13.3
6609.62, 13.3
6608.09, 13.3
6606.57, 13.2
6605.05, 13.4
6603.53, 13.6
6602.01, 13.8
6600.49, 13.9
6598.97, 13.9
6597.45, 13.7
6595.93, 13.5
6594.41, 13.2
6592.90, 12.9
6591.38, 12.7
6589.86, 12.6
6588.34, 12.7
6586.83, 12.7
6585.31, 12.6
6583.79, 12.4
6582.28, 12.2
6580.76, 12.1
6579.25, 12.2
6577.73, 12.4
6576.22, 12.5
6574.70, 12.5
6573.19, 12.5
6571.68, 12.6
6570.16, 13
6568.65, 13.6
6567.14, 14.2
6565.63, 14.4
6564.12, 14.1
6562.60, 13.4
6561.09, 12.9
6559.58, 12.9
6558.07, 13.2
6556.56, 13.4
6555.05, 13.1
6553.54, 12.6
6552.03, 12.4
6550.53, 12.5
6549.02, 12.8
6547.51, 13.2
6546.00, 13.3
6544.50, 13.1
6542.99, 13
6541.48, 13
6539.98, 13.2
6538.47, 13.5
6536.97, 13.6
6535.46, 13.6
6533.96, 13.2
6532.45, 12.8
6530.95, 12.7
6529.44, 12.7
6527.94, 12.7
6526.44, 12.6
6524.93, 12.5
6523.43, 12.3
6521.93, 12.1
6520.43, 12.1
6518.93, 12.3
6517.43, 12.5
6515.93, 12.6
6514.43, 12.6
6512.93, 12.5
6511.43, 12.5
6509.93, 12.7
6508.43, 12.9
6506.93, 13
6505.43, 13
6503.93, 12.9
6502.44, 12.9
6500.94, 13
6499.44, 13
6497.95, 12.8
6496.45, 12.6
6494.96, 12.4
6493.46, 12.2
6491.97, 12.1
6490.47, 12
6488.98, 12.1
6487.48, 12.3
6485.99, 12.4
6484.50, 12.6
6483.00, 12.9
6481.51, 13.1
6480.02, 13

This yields -2.18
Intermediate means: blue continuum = 12.7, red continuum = 12.4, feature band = 13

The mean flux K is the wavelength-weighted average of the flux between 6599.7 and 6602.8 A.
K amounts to 13.8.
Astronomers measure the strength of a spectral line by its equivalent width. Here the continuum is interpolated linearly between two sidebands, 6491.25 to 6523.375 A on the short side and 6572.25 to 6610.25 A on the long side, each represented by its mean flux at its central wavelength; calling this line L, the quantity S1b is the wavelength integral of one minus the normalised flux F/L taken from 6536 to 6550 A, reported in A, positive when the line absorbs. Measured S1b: -0.5 A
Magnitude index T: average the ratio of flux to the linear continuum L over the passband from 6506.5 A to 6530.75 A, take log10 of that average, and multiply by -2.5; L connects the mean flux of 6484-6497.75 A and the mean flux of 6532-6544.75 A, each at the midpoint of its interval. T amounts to 0.03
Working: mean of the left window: 12.3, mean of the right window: 13.2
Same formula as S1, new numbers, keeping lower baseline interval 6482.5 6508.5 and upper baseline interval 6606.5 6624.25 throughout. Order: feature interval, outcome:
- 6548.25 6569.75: -1.0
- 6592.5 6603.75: -0.8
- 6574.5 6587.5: 0.3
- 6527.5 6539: -0.4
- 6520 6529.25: 0.2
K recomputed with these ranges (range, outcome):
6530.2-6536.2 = 13.1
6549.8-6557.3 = 12.8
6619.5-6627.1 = 12.7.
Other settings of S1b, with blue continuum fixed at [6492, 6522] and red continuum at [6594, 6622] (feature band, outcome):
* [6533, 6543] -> -0.42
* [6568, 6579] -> 0.22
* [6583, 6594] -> 0.30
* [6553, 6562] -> -0.11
